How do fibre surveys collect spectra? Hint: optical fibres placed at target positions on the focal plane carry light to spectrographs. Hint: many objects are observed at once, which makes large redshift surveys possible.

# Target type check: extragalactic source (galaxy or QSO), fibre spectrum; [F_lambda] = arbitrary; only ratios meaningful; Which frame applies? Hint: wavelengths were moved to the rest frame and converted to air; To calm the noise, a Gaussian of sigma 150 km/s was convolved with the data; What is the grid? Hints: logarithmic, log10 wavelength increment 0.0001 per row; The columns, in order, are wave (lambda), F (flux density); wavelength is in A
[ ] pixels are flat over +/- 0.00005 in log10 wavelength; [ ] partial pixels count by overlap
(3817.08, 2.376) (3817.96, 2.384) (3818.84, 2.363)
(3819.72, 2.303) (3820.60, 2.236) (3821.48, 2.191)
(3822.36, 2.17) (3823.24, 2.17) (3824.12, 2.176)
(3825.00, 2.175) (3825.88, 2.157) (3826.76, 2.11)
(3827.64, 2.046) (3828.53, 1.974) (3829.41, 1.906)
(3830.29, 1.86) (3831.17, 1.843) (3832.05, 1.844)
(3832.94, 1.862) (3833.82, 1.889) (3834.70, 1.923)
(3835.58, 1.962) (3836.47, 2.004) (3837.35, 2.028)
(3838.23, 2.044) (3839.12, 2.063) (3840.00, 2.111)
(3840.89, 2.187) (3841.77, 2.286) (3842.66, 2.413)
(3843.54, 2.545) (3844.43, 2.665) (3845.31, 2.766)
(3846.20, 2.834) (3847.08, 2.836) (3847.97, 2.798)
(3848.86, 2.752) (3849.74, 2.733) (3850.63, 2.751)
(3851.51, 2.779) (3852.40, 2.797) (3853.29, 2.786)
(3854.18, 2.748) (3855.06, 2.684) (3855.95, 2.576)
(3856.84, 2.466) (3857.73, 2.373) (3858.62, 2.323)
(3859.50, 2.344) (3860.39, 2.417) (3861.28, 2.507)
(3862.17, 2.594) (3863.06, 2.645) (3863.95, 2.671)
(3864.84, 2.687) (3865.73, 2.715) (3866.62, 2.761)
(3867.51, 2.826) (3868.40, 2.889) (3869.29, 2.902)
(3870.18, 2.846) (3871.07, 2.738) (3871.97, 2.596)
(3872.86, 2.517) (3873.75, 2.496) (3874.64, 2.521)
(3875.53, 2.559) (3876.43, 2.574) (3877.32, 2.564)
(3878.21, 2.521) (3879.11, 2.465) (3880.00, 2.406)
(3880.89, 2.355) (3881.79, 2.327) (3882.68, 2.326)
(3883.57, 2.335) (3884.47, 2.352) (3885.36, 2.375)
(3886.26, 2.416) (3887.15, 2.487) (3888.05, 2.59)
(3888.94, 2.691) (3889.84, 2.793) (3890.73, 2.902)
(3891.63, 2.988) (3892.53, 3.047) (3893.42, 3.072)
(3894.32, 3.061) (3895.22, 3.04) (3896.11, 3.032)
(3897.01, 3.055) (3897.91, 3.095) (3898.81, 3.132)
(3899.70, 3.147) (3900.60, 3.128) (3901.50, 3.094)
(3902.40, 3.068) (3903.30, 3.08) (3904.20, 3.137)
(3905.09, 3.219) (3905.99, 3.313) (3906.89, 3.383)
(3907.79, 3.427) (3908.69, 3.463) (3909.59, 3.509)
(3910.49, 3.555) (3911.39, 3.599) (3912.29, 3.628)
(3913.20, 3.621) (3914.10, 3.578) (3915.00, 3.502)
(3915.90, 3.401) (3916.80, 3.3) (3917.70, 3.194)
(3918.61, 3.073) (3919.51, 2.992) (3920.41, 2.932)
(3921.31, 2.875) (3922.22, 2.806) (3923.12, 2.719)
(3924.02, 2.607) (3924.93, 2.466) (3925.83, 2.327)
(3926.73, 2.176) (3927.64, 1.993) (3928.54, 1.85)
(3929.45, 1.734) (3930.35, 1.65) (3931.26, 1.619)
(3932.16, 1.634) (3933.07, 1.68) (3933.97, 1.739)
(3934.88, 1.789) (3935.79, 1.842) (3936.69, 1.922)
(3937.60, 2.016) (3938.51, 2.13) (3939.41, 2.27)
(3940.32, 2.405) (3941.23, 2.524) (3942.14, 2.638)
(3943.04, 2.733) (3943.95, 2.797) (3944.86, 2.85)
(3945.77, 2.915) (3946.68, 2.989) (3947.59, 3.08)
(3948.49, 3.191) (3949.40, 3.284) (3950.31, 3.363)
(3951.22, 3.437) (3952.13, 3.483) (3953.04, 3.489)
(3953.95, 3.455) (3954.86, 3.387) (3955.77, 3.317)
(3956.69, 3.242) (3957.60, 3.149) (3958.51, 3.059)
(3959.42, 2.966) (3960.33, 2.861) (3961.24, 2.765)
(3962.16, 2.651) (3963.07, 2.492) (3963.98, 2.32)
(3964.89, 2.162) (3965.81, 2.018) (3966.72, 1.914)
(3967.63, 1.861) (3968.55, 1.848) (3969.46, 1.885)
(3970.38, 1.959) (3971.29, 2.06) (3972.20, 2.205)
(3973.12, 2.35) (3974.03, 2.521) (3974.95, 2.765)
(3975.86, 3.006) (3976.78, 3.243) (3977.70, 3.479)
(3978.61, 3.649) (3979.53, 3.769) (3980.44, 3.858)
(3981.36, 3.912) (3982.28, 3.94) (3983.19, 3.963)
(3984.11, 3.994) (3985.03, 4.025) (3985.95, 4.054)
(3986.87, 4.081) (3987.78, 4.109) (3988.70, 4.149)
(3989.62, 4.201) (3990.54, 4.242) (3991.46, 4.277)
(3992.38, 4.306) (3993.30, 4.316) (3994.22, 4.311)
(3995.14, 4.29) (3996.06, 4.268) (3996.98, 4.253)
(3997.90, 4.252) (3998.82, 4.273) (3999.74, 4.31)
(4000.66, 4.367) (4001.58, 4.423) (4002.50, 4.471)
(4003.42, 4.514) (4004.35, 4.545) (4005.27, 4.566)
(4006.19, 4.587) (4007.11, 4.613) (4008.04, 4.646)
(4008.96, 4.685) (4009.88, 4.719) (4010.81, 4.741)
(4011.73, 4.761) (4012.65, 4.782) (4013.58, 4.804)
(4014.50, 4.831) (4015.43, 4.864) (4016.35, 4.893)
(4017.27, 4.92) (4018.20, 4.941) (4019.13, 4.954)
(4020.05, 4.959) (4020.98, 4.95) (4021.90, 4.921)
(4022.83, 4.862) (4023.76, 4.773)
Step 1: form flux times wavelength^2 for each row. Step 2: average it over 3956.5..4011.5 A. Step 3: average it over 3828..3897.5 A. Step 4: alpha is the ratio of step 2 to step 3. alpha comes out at 1.52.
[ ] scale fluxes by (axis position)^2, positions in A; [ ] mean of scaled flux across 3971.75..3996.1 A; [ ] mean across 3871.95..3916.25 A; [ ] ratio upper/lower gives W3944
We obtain 1.3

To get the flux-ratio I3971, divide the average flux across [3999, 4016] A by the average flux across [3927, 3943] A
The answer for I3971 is 2.32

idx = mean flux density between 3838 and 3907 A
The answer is 2.69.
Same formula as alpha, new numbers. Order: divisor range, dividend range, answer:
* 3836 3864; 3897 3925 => 1.31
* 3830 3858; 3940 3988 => 1.34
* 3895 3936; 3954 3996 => 1.18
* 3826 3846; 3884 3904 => 1.41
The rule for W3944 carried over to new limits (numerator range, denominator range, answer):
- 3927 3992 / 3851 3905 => 1.10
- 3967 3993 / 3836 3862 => 1.43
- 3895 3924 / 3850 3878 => 1.25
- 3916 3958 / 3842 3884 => 1.05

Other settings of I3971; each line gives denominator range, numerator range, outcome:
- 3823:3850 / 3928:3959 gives 1.17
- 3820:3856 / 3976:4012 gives 1.83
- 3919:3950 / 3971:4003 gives 1.60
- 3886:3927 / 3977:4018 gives 1.42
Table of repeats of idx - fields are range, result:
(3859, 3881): 2.61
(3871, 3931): 2.83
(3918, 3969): 2.56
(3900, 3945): 2.72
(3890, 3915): 3.24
